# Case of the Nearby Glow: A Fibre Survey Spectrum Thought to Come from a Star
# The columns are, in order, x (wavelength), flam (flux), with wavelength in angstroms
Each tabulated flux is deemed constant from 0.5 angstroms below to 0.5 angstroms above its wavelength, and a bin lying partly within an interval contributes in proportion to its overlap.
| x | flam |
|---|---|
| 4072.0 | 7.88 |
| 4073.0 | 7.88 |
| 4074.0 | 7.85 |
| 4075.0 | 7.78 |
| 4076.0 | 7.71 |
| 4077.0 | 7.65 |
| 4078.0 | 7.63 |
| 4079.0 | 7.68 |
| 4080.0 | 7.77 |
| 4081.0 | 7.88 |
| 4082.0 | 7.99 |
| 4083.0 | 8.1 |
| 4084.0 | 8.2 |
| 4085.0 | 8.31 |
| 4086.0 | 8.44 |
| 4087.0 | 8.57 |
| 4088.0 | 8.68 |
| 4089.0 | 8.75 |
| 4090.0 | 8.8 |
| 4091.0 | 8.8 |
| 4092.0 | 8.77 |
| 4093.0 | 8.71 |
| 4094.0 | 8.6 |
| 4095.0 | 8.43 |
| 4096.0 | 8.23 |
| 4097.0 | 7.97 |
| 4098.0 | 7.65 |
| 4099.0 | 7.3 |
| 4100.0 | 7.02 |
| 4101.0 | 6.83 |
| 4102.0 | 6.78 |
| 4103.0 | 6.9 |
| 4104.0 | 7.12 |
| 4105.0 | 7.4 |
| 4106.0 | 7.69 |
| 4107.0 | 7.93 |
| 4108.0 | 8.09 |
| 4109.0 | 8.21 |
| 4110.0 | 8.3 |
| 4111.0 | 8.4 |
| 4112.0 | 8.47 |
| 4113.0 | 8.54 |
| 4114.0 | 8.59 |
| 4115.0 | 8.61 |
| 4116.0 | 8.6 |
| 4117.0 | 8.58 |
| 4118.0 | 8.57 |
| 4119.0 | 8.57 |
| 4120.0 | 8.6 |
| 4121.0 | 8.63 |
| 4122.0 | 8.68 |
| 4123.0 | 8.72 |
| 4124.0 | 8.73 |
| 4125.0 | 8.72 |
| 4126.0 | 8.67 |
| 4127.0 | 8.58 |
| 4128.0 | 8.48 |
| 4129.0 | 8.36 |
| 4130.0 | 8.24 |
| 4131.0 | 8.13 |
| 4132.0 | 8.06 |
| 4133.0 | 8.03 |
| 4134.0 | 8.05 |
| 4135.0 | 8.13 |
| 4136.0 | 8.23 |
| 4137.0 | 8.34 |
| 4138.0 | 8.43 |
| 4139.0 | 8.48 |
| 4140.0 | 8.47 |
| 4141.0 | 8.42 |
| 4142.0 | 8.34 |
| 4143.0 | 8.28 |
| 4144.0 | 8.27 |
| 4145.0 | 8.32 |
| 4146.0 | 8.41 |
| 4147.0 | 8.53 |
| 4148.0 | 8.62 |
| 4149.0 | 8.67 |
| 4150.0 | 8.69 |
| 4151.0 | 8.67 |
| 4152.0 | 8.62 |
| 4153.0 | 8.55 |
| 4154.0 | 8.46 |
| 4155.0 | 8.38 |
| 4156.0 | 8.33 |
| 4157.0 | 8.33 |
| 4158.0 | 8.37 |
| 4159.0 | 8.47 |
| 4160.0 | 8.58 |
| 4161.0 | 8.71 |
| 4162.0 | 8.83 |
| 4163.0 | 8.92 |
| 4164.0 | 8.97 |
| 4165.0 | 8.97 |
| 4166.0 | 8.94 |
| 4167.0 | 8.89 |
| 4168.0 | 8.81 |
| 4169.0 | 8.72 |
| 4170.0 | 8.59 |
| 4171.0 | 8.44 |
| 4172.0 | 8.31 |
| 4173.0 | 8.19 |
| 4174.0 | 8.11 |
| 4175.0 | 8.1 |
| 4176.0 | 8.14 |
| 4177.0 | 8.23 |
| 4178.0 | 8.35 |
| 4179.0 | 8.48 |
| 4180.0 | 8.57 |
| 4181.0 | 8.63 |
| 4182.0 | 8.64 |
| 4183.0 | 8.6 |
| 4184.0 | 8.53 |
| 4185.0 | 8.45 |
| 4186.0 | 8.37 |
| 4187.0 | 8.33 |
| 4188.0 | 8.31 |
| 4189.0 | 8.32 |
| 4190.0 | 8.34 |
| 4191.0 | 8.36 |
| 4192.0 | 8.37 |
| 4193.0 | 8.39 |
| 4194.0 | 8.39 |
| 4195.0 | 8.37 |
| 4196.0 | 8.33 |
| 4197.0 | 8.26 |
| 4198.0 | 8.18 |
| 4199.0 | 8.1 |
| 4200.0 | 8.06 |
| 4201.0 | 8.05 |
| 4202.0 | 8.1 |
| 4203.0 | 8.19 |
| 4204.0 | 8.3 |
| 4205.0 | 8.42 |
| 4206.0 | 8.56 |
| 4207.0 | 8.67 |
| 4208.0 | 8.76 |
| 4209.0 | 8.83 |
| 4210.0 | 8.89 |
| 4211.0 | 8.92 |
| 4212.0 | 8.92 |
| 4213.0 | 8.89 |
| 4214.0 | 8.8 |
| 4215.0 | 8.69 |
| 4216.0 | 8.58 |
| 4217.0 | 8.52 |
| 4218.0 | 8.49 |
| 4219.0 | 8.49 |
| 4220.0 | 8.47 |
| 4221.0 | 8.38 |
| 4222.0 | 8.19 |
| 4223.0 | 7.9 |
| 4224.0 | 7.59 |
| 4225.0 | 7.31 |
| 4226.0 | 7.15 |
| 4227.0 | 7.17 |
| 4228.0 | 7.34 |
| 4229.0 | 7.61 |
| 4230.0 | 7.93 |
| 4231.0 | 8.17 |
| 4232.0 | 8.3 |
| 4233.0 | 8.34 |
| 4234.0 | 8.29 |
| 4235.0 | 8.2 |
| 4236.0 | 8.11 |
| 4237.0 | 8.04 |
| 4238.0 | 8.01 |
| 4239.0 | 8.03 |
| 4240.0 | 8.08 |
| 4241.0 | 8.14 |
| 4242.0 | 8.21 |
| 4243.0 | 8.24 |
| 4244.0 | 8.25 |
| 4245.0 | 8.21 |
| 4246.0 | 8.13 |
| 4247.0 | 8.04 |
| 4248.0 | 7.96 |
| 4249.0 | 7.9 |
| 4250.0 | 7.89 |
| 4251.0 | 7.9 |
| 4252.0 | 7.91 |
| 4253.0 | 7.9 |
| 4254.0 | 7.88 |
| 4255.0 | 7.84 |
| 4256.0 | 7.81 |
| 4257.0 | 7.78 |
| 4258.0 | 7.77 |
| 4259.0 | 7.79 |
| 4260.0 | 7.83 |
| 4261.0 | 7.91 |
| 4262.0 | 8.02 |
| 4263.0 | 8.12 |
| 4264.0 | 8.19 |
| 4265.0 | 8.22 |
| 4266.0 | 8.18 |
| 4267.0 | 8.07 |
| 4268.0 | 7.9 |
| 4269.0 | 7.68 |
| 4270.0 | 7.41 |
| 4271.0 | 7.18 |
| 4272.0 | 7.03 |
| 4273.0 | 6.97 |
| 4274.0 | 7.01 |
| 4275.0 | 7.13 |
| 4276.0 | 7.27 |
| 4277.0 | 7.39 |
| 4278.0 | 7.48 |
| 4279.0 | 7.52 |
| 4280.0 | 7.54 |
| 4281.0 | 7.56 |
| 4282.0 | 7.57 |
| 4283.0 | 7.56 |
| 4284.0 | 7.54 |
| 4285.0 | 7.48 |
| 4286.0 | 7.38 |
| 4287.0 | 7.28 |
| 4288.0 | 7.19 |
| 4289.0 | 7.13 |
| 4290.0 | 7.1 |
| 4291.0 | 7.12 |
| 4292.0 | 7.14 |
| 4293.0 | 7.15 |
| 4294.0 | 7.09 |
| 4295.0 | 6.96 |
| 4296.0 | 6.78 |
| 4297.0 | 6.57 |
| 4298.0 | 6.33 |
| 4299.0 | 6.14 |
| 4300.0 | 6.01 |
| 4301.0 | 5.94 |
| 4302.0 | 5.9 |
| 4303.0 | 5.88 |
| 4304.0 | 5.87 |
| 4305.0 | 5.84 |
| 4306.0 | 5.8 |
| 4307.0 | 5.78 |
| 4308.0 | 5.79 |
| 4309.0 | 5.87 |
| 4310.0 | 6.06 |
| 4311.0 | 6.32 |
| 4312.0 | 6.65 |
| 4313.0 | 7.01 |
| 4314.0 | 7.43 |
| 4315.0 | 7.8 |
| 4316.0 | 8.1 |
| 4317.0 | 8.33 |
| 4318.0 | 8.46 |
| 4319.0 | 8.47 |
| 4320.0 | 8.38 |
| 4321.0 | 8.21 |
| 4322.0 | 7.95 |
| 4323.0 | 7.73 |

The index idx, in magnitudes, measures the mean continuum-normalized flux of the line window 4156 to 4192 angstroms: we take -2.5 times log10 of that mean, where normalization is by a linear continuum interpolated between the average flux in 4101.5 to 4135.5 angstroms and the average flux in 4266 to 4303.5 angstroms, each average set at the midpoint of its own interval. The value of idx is -0.09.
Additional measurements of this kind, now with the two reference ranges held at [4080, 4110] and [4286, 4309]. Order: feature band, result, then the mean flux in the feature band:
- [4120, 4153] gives -0.10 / 8.44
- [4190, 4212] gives -0.17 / 8.41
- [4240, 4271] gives -0.17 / 7.96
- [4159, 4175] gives -0.16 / 8.64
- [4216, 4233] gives -0.13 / 7.97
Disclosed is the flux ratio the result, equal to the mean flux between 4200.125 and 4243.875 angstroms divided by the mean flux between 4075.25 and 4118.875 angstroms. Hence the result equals 1.0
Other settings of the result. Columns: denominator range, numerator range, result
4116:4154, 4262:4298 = 0.87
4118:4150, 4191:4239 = 0.98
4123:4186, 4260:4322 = 0.85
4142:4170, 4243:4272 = 0.92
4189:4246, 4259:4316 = 0.86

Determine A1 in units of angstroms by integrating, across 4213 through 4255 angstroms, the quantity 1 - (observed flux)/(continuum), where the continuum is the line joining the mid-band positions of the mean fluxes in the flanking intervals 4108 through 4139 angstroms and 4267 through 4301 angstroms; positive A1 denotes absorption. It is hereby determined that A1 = -2.8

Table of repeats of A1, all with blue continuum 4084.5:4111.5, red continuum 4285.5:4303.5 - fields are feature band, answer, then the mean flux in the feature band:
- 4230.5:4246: -2.3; 8.17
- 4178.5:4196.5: -2.4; 8.43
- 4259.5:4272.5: -1.7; 7.83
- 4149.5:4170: -2.8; 8.66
